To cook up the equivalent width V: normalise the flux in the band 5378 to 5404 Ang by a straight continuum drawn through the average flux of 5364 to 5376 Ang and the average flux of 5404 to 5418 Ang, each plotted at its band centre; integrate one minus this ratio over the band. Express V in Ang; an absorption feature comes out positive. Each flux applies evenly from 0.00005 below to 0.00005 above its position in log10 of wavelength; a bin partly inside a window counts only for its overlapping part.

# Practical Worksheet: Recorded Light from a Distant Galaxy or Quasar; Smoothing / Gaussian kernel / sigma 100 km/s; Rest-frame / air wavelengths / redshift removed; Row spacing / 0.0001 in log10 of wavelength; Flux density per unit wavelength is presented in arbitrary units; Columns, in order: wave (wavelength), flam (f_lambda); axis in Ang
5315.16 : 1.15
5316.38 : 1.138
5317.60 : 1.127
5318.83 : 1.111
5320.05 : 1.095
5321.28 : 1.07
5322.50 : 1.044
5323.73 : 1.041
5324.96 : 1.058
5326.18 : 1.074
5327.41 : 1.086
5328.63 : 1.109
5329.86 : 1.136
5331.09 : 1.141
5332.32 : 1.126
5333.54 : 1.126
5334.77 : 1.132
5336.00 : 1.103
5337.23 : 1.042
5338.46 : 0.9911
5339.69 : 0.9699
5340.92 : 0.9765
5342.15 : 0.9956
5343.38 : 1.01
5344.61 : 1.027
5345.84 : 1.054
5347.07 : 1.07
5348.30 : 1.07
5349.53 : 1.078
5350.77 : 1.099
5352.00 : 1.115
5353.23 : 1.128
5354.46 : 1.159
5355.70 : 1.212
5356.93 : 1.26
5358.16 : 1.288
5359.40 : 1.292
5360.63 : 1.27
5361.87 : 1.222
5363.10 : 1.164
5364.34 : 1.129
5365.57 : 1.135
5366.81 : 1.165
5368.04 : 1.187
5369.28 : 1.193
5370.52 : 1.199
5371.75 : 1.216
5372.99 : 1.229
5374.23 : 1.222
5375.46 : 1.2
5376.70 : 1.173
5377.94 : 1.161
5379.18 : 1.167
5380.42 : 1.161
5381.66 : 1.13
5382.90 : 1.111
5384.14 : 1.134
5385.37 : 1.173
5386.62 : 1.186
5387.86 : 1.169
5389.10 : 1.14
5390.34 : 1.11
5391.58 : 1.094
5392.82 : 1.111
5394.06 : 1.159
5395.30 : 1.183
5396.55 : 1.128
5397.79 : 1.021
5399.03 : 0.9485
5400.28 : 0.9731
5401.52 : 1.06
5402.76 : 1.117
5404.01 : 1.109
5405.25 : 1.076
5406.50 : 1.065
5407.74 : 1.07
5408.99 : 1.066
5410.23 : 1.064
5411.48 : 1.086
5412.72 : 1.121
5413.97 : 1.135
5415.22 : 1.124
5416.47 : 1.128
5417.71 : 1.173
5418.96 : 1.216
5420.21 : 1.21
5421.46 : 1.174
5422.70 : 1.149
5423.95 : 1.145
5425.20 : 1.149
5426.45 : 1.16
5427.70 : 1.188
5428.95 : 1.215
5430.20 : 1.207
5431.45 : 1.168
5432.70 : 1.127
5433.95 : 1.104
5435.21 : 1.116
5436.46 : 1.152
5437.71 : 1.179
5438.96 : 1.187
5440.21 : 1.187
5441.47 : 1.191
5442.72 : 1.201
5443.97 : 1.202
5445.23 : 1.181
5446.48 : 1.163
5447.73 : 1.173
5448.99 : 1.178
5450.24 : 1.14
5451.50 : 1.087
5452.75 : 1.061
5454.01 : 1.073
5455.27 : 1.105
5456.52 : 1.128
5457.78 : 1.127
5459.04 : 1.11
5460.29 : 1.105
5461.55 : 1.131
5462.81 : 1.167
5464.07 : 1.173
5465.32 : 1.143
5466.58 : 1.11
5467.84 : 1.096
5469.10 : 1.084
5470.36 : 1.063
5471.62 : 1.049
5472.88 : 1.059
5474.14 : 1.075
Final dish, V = 0.7 Ang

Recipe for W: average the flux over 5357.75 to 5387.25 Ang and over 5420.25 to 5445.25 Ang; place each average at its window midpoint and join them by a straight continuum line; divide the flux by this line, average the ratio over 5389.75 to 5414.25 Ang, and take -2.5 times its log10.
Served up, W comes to 0.09 mag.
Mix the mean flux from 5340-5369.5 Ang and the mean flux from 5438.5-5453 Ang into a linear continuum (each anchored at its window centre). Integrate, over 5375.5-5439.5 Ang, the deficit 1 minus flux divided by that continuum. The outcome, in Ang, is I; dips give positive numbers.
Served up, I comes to 1.17 Ang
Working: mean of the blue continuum 1.14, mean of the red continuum 1.17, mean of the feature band 1.13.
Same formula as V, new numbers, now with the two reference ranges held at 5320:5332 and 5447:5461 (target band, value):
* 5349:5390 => -3.0 Ang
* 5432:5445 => -0.6 Ang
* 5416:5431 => -0.9 Ang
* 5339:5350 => 0.6 Ang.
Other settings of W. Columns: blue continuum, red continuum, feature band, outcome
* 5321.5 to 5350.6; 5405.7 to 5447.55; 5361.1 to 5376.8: -0.09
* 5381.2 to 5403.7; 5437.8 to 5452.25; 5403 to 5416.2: 0.04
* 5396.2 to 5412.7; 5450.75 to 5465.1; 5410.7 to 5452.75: -0.07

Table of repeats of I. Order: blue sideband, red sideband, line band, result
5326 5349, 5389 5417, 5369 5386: -1.5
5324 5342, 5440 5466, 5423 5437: -0.3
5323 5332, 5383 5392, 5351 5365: -1.0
